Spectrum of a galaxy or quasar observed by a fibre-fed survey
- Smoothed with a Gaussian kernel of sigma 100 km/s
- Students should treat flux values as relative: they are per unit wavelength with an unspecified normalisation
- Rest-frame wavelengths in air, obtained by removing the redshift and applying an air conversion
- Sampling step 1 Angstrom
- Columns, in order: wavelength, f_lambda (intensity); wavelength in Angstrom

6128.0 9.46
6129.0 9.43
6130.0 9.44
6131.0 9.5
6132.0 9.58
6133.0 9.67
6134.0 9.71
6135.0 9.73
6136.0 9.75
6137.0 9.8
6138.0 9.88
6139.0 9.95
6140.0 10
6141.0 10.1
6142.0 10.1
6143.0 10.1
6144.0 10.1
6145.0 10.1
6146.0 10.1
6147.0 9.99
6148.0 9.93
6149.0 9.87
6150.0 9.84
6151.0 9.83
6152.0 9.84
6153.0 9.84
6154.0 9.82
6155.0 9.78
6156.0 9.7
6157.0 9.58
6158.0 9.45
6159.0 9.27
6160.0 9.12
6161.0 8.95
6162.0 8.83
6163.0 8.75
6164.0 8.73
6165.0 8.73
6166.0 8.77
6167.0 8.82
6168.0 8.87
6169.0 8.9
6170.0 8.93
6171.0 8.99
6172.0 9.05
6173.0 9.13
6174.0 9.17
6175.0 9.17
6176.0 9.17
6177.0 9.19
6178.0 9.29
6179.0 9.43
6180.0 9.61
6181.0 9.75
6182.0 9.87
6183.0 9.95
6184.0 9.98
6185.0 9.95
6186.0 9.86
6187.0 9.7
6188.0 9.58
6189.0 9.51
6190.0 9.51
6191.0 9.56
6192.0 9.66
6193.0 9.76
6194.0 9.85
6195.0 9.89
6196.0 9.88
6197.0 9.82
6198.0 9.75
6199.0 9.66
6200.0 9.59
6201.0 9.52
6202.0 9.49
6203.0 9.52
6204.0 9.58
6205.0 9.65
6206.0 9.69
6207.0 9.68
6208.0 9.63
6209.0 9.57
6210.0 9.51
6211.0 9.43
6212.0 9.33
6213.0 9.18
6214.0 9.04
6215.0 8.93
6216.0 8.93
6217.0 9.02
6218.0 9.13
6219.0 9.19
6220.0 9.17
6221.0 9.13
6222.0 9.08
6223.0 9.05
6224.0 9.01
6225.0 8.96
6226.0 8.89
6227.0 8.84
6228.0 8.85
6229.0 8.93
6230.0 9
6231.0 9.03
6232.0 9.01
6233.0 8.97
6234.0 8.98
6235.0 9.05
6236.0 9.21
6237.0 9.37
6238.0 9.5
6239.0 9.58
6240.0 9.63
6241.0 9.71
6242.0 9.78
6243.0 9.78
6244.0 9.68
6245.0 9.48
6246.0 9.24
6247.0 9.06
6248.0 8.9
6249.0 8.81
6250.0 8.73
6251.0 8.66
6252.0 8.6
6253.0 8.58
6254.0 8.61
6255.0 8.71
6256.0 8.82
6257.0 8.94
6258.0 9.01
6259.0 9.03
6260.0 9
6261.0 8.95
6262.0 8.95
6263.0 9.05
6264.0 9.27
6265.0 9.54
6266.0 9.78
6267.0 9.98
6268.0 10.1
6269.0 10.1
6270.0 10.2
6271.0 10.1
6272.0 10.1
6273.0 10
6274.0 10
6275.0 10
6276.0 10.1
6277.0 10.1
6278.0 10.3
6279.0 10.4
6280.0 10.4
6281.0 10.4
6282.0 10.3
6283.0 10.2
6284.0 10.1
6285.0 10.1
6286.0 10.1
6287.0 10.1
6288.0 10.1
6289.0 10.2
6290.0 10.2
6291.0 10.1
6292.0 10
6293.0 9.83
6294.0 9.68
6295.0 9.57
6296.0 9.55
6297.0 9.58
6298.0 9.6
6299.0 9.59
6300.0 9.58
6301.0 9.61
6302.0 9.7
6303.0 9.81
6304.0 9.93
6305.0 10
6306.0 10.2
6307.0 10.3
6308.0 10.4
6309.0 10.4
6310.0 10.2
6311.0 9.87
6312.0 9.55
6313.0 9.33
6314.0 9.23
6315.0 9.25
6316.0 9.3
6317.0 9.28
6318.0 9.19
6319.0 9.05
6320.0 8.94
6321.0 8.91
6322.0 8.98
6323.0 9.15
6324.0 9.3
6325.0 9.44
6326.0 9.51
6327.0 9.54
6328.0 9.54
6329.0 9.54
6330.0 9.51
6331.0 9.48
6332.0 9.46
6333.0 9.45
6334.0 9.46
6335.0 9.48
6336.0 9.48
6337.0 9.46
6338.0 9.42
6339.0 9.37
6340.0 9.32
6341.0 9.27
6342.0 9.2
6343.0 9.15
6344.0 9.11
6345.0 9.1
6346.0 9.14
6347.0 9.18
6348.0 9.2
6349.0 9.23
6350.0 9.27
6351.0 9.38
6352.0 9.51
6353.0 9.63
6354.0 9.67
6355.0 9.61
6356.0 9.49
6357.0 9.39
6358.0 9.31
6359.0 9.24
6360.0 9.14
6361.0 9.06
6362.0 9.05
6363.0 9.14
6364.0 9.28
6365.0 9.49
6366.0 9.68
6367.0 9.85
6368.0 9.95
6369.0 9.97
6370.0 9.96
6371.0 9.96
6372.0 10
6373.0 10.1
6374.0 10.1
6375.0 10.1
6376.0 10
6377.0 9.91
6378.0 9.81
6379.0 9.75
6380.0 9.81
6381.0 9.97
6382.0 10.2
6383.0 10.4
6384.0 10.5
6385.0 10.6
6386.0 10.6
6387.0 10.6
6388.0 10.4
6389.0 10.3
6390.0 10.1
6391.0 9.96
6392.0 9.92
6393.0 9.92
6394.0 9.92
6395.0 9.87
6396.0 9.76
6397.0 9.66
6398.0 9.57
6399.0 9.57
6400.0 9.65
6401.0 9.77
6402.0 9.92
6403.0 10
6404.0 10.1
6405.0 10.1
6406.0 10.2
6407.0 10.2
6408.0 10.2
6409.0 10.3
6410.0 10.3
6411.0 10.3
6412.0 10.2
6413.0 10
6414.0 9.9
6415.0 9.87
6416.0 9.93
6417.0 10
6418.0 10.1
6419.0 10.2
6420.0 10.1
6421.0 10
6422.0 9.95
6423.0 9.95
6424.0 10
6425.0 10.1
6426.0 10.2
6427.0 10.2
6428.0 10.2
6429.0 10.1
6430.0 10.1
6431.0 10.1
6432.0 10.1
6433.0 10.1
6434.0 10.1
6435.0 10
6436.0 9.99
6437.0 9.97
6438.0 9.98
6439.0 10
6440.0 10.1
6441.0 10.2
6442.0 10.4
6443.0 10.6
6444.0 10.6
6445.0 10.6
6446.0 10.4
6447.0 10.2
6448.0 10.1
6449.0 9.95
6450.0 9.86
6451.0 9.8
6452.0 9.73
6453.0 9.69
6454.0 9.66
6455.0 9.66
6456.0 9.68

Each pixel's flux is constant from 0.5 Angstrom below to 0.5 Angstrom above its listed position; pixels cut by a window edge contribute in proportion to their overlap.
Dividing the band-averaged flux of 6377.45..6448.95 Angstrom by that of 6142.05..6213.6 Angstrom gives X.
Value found 1.06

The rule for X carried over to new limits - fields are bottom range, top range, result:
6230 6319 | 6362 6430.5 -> 1.04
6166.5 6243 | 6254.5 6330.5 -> 1.04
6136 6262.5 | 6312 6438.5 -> 1.04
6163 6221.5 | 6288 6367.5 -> 1.01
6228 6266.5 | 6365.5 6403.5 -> 1.10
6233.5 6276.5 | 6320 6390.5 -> 1.03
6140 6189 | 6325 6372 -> 0.99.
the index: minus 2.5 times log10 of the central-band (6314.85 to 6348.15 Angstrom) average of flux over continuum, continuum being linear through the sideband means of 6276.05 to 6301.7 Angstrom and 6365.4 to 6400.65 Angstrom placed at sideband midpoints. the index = 0.08 mag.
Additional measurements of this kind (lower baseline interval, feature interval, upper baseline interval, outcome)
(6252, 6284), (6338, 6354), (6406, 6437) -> 0.07 mag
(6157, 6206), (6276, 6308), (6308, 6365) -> -0.07 mag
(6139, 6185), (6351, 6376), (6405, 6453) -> 0.04 mag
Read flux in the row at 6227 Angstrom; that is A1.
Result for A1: 8.84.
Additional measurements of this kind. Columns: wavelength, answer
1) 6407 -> 10.2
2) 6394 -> 9.92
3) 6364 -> 9.28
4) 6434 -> 10.1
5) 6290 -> 10.2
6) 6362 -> 9.05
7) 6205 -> 9.65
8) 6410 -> 10.3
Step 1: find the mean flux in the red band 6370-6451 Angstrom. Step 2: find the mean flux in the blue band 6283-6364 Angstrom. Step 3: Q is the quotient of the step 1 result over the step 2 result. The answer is 1.06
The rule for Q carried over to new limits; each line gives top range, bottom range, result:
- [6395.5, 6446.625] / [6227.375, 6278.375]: 1.08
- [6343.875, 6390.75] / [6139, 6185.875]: 1.03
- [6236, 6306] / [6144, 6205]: 1.01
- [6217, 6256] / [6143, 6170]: 0.96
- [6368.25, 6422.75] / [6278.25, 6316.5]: 1.01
